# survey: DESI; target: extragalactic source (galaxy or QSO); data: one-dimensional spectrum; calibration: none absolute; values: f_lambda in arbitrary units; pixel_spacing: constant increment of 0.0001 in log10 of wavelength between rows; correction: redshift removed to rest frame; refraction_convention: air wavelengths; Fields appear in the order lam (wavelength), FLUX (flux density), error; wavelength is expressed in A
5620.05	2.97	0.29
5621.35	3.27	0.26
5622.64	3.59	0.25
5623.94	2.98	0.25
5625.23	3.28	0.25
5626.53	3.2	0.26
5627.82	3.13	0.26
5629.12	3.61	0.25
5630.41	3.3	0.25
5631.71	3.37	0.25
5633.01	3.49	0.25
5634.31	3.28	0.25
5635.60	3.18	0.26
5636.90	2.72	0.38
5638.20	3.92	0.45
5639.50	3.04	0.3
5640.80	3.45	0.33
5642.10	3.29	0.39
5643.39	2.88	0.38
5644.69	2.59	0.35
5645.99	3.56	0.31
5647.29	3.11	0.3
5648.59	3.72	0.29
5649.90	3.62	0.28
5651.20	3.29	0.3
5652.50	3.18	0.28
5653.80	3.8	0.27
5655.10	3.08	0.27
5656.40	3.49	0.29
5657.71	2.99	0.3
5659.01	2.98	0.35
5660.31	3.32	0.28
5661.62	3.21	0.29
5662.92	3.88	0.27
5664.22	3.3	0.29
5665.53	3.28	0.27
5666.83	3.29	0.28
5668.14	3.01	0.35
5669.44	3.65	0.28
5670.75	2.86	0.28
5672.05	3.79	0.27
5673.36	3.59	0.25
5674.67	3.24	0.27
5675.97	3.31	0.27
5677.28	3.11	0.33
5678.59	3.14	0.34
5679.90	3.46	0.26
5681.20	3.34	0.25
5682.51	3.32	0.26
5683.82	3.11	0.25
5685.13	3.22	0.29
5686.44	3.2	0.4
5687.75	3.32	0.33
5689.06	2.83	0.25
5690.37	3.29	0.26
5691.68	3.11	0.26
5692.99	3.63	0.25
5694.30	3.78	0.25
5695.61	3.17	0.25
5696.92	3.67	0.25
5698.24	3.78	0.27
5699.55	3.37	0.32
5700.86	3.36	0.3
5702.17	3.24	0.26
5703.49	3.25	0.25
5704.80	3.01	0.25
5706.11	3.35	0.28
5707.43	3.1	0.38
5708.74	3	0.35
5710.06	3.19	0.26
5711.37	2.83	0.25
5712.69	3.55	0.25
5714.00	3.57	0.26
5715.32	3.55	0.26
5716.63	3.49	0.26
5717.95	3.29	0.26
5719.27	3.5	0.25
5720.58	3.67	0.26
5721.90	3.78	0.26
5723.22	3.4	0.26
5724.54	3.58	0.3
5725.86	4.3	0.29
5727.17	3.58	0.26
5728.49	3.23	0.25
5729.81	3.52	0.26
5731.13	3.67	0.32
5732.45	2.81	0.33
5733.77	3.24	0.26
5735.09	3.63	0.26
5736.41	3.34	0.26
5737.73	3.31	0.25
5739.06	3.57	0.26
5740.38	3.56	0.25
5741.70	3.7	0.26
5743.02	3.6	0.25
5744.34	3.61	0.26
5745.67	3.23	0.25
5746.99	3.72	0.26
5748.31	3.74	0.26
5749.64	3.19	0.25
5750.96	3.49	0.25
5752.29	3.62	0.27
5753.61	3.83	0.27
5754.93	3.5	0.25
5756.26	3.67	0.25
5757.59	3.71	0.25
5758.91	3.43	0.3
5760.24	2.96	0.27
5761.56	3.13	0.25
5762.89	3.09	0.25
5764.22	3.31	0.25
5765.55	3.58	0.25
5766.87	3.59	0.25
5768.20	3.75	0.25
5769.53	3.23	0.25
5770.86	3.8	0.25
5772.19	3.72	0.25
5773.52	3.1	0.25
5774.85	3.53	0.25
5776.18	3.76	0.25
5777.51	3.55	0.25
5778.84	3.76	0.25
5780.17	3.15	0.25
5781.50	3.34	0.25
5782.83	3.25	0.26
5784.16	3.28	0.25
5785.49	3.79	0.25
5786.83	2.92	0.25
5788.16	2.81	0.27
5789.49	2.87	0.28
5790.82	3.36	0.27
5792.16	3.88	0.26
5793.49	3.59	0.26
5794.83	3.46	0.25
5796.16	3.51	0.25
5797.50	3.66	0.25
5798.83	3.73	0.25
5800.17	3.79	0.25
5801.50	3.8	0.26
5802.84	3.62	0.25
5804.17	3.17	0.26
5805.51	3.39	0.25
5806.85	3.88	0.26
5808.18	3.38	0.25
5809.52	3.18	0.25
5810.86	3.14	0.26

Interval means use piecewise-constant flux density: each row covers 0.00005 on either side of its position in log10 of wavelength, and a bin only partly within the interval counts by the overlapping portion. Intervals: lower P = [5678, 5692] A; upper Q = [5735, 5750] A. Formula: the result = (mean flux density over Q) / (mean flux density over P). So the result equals 1.1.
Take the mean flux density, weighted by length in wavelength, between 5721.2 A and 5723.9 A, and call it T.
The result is 3.58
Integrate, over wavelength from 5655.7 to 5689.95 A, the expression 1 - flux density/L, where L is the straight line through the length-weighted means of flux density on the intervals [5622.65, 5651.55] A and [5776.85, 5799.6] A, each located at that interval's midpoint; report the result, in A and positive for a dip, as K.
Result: 0.3 A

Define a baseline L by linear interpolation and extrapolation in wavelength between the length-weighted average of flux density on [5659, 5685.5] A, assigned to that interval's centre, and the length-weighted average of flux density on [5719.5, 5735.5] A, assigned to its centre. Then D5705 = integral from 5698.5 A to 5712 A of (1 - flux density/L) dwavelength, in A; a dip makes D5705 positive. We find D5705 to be 1.0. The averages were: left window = 3.31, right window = 3.53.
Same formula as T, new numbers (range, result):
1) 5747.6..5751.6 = 3.48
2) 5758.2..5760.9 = 3.21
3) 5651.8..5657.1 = 3.38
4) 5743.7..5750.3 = 3.5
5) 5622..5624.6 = 3.28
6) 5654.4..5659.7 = 3.14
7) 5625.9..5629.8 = 3.32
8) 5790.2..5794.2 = 3.6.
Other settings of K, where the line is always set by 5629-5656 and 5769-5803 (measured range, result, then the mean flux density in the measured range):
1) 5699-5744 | -0.3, 3.42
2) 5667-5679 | 0.1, 3.3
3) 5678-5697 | 0.3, 3.3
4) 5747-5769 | -0.3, 3.48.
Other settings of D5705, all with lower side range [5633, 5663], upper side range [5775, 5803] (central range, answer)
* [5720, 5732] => -0.8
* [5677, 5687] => 0.2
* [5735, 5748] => -0.5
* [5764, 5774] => -0.2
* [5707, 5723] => -0.1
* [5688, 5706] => 0.0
